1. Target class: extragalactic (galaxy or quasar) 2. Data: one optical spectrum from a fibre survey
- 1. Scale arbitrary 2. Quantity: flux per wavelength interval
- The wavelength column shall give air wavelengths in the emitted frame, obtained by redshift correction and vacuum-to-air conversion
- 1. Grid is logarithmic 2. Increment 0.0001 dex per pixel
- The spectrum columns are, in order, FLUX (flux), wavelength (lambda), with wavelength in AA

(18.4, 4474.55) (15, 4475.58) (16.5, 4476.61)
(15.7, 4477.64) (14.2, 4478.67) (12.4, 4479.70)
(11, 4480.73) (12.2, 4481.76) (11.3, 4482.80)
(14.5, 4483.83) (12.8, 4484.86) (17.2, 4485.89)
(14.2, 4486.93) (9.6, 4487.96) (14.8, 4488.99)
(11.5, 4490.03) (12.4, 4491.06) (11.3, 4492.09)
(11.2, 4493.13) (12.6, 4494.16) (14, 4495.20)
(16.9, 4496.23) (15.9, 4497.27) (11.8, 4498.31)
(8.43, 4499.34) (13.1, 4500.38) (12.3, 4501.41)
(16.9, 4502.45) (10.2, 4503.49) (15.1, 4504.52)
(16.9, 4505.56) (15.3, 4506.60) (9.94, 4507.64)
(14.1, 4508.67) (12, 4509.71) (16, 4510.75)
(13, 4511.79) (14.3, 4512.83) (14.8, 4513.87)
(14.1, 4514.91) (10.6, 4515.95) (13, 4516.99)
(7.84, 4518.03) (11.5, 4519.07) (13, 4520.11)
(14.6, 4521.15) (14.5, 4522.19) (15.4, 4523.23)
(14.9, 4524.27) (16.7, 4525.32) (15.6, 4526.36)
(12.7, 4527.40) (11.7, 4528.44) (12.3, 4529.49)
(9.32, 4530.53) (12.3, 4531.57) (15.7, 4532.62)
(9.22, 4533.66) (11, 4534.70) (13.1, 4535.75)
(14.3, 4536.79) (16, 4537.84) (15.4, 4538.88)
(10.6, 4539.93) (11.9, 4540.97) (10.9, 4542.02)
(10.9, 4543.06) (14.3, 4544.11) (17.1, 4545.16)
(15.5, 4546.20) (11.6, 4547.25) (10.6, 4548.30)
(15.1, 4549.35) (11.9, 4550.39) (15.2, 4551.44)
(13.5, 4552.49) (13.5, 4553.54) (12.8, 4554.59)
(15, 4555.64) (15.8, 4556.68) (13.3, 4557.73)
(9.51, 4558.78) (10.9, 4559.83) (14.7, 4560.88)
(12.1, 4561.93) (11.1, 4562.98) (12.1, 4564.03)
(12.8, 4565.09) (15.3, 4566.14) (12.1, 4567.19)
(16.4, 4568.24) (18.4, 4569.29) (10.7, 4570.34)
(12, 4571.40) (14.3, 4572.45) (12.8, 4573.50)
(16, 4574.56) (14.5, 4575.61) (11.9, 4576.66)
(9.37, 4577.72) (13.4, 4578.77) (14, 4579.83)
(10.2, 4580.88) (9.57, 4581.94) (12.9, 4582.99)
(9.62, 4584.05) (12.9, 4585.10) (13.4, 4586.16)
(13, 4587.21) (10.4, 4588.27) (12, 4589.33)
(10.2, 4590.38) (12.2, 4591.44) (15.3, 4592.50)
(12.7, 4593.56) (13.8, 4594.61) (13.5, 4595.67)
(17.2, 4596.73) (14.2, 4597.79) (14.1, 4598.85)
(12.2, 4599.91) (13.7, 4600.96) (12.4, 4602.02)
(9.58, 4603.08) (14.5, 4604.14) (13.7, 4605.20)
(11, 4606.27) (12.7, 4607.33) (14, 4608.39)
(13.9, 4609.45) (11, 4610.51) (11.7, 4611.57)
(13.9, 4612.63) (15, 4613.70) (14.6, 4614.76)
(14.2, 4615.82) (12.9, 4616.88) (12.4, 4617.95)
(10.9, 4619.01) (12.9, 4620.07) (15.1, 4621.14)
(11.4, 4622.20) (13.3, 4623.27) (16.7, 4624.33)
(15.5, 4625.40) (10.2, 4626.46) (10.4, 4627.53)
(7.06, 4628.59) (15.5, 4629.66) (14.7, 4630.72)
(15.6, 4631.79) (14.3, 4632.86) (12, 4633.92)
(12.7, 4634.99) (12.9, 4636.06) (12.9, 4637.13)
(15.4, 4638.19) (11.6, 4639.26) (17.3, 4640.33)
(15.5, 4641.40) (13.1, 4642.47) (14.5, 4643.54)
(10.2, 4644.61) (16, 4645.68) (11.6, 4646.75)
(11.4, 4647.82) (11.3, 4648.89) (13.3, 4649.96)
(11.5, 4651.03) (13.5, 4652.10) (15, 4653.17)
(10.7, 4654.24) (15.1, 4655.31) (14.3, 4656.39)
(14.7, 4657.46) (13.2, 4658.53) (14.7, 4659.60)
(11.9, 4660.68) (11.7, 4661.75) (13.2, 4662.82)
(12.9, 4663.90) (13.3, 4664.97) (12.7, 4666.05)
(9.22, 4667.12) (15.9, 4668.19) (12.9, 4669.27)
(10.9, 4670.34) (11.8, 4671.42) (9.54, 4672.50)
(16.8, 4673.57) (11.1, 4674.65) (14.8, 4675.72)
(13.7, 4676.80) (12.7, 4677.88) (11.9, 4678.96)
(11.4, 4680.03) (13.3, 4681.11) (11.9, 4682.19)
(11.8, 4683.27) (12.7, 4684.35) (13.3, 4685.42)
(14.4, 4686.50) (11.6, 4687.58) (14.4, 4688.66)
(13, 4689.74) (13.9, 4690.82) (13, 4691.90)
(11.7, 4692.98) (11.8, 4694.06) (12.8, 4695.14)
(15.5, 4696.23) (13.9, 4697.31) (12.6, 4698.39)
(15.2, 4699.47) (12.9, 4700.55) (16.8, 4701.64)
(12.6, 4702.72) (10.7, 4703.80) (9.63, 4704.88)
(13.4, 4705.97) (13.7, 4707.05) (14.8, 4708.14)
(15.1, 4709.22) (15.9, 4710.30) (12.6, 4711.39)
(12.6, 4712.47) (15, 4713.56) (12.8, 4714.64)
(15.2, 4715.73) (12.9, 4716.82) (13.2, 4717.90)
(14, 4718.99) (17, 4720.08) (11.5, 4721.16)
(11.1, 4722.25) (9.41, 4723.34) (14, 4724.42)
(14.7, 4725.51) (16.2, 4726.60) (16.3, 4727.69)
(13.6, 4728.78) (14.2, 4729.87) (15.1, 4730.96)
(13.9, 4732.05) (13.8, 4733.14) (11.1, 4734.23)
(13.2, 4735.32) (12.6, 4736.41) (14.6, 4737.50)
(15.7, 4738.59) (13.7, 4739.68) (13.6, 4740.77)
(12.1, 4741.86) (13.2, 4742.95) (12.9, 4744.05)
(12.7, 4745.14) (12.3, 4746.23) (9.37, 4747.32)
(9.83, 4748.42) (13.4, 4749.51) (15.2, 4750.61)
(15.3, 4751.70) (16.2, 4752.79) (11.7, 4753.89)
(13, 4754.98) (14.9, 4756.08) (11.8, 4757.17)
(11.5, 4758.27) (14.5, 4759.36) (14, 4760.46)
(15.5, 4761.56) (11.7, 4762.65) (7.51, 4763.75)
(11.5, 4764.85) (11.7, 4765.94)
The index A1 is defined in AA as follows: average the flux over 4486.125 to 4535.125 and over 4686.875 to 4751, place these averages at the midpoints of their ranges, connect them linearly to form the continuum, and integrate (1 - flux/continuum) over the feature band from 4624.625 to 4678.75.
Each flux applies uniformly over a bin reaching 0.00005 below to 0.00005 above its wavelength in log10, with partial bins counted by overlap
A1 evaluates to 0.9 AA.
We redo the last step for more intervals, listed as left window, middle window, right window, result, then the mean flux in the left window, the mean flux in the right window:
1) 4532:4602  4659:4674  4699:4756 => 0.8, 13.1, 13.5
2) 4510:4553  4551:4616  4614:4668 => 0.8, 13.2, 13.2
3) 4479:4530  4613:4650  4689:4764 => 0.1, 13.2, 13.4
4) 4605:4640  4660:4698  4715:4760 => 1.4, 13.1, 13.4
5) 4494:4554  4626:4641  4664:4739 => 0.2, 13.3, 13.3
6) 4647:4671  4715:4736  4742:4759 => -1.3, 12.9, 12.9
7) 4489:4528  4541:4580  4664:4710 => 0.0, 13.4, 13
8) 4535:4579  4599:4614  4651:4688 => 0.3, 13.3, 12.9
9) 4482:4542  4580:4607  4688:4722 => 1.5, 13.2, 13.5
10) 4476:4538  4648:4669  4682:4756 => 0.5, 13.2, 13.4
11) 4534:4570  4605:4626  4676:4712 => -0.1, 13.3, 13.2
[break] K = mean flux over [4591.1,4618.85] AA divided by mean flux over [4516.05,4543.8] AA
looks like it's 1.04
